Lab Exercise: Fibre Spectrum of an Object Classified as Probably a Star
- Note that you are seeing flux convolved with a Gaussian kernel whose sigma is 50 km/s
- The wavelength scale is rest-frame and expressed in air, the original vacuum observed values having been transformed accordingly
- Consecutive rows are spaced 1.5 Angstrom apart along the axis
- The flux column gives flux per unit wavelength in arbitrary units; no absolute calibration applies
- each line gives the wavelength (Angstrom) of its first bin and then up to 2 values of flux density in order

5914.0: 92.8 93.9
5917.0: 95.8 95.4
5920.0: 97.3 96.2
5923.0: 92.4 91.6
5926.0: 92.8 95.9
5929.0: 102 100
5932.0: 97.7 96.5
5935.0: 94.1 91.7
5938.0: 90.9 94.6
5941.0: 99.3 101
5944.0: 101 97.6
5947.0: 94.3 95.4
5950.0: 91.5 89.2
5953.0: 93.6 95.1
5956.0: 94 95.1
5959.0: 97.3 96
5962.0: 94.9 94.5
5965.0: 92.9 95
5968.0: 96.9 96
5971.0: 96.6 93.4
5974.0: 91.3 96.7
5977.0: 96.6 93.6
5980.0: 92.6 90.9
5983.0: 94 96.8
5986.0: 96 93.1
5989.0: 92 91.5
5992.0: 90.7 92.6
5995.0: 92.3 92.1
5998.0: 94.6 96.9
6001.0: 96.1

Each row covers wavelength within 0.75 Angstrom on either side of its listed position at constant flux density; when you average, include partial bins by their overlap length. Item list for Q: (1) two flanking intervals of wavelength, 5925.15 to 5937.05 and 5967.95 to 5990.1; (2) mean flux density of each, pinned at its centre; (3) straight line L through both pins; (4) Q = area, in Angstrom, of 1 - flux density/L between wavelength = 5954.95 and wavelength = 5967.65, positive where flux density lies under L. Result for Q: 0.0 Angstrom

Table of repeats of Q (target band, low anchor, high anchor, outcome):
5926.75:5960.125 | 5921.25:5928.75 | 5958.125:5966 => -0.4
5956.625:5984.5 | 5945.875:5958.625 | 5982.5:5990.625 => -0.2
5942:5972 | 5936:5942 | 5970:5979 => -0.2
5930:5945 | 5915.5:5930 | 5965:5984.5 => -0.2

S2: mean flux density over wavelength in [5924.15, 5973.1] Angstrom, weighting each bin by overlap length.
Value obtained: 95.4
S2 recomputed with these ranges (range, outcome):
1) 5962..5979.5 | 94.8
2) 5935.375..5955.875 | 95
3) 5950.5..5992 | 94.2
